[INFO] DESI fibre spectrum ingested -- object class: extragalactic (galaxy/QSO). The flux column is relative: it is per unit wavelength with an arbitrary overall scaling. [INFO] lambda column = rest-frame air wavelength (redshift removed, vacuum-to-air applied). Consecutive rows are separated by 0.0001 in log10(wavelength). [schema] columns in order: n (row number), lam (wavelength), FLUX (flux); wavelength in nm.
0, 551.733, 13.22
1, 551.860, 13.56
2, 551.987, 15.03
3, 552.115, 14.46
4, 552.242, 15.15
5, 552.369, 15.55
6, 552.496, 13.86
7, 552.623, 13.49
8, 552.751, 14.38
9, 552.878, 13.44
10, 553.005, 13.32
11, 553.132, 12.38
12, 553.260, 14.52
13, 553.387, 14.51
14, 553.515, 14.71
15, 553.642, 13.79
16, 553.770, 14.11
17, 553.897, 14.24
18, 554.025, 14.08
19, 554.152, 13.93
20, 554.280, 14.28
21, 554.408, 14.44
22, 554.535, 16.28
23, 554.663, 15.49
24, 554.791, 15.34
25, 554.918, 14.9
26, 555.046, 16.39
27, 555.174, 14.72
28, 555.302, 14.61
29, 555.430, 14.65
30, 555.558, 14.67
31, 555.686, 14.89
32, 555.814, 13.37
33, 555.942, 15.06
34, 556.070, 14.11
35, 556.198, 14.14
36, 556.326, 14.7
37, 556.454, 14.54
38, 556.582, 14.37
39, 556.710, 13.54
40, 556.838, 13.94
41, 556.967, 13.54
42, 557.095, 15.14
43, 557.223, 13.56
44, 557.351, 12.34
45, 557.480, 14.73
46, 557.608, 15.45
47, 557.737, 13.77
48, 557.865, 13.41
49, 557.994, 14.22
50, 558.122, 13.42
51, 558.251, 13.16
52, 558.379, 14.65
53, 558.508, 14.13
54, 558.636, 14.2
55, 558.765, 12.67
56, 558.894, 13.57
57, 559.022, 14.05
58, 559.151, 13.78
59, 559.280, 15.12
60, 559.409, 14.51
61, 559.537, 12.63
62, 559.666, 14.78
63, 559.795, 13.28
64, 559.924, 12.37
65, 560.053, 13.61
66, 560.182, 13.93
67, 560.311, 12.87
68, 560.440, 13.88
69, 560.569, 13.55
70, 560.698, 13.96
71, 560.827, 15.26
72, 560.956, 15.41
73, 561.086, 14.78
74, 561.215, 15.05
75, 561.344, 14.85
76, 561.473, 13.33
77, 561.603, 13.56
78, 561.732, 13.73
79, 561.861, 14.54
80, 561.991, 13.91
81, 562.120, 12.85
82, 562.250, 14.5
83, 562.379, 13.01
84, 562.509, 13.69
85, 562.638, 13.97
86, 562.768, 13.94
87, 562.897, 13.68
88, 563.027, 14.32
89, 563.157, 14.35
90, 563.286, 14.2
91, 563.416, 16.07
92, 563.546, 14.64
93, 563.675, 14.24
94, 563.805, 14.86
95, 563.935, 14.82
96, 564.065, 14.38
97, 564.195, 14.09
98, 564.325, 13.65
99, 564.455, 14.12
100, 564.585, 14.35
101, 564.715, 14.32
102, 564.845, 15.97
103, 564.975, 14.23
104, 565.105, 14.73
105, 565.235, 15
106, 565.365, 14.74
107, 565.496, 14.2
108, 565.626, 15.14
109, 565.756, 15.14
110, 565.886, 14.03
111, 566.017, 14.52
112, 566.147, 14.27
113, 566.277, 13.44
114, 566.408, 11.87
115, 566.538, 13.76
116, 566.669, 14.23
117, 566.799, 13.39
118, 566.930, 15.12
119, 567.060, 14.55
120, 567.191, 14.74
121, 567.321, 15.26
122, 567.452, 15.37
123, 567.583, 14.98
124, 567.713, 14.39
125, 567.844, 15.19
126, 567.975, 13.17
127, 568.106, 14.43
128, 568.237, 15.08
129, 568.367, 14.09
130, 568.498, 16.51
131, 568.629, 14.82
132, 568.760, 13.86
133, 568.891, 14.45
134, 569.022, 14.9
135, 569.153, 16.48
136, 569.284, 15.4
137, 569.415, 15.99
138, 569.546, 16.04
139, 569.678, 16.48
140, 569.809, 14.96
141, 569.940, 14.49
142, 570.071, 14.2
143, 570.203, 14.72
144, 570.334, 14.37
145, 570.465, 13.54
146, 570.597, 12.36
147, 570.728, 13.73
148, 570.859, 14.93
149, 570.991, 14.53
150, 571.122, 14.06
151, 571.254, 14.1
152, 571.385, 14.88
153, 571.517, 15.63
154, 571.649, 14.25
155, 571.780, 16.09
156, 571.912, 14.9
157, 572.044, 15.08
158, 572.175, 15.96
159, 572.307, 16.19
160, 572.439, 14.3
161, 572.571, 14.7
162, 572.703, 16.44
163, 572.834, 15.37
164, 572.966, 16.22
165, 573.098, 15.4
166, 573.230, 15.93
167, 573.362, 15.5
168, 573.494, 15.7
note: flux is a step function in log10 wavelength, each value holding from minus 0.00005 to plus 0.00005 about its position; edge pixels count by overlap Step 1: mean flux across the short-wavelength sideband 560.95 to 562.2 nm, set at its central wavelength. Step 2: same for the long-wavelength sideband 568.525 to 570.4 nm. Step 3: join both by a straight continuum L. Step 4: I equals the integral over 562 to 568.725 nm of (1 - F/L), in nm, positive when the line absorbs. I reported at 0.10 nm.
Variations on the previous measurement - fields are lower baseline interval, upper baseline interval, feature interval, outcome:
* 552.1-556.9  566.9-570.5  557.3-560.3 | 0.160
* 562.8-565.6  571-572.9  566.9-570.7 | 0.017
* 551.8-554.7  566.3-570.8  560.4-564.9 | 0.064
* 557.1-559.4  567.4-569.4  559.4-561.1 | 0.031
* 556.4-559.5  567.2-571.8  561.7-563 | 0.044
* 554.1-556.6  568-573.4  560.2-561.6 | 0.056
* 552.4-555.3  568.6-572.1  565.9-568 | 0.061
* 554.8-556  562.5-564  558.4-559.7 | 0.062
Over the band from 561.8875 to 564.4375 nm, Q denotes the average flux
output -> 14.2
